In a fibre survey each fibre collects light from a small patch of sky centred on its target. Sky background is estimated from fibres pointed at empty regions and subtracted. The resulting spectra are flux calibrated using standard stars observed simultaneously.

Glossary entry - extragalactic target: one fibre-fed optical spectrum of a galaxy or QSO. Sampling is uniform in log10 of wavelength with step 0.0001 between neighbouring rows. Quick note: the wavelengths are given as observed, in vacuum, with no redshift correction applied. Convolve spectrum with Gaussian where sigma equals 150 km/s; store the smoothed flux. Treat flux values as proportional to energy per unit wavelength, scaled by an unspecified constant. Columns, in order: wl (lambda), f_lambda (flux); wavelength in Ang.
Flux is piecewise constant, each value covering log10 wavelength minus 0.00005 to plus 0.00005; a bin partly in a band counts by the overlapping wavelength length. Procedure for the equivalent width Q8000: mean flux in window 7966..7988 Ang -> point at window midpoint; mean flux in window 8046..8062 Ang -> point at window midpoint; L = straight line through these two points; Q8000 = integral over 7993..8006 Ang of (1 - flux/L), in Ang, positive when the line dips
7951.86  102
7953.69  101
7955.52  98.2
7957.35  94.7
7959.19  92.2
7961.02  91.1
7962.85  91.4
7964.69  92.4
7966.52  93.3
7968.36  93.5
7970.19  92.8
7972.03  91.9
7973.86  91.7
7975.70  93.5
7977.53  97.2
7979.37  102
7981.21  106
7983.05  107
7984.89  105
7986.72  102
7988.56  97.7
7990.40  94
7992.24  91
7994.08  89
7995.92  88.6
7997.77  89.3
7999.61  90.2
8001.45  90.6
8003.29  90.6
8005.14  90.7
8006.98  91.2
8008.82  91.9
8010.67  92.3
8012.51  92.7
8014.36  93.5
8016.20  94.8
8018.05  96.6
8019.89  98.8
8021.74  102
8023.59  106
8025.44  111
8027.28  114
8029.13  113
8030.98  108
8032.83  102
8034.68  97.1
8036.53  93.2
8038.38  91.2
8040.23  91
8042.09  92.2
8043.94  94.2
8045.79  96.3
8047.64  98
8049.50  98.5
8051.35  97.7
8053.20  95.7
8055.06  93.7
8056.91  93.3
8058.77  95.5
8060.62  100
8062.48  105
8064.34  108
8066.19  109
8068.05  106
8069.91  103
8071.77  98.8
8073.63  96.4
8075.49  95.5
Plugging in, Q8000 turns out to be 1.0 Ang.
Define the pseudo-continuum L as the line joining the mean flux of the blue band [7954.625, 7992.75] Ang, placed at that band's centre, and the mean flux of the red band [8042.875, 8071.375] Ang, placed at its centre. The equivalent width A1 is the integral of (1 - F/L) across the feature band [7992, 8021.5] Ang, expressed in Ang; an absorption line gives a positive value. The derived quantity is 1.6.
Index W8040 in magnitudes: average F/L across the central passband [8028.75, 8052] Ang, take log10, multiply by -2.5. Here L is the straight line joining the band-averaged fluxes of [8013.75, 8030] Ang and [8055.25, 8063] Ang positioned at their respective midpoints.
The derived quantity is 0.03 mag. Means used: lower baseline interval 104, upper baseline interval 97.7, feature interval 97.5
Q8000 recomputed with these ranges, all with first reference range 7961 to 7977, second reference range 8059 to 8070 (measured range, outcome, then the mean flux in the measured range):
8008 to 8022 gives 0.5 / 95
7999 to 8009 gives 0.6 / 90.9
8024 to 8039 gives -0.5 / 104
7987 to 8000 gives 0.5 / 91.9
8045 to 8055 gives 0.6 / 96.9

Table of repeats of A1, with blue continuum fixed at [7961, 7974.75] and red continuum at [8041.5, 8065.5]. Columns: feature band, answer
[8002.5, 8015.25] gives 0.4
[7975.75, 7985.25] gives -0.9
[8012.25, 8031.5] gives -1.4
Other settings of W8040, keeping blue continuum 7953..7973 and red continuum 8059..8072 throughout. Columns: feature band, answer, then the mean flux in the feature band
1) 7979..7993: -0.05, 101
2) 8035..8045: 0.10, 92.7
